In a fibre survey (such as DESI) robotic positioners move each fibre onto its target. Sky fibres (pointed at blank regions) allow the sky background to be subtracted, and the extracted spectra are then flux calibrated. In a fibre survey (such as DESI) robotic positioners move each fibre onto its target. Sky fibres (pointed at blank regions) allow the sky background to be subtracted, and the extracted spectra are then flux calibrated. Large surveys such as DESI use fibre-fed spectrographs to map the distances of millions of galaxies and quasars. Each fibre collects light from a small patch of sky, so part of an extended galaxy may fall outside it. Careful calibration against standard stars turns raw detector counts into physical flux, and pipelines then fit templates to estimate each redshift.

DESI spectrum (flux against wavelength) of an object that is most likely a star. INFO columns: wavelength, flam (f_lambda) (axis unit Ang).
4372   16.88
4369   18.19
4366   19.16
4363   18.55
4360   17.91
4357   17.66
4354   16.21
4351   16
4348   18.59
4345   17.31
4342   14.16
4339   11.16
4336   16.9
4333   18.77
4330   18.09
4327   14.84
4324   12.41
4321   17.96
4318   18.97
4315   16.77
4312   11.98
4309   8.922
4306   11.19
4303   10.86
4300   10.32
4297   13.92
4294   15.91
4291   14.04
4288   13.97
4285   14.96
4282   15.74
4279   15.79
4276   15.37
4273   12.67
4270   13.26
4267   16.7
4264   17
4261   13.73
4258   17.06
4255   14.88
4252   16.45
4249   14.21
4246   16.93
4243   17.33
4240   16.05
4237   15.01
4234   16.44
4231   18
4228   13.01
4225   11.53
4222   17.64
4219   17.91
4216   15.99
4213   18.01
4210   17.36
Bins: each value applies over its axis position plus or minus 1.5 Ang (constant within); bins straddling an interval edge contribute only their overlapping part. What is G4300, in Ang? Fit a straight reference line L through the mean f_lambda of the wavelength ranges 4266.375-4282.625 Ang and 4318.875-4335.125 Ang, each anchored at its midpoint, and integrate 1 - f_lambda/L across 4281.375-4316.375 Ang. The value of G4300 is 5.4 Ang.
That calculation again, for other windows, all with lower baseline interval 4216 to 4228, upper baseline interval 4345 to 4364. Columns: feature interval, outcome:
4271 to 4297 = 2.59 Ang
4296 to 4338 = 6.22 Ang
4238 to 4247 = -0.54 Ang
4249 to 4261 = 0.24 Ang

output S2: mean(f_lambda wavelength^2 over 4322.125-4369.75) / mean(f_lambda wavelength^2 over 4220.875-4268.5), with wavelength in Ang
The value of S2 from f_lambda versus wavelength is 1.1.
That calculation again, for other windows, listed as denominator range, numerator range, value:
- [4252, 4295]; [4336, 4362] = 1.11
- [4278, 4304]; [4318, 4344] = 1.15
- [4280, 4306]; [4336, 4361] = 1.22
